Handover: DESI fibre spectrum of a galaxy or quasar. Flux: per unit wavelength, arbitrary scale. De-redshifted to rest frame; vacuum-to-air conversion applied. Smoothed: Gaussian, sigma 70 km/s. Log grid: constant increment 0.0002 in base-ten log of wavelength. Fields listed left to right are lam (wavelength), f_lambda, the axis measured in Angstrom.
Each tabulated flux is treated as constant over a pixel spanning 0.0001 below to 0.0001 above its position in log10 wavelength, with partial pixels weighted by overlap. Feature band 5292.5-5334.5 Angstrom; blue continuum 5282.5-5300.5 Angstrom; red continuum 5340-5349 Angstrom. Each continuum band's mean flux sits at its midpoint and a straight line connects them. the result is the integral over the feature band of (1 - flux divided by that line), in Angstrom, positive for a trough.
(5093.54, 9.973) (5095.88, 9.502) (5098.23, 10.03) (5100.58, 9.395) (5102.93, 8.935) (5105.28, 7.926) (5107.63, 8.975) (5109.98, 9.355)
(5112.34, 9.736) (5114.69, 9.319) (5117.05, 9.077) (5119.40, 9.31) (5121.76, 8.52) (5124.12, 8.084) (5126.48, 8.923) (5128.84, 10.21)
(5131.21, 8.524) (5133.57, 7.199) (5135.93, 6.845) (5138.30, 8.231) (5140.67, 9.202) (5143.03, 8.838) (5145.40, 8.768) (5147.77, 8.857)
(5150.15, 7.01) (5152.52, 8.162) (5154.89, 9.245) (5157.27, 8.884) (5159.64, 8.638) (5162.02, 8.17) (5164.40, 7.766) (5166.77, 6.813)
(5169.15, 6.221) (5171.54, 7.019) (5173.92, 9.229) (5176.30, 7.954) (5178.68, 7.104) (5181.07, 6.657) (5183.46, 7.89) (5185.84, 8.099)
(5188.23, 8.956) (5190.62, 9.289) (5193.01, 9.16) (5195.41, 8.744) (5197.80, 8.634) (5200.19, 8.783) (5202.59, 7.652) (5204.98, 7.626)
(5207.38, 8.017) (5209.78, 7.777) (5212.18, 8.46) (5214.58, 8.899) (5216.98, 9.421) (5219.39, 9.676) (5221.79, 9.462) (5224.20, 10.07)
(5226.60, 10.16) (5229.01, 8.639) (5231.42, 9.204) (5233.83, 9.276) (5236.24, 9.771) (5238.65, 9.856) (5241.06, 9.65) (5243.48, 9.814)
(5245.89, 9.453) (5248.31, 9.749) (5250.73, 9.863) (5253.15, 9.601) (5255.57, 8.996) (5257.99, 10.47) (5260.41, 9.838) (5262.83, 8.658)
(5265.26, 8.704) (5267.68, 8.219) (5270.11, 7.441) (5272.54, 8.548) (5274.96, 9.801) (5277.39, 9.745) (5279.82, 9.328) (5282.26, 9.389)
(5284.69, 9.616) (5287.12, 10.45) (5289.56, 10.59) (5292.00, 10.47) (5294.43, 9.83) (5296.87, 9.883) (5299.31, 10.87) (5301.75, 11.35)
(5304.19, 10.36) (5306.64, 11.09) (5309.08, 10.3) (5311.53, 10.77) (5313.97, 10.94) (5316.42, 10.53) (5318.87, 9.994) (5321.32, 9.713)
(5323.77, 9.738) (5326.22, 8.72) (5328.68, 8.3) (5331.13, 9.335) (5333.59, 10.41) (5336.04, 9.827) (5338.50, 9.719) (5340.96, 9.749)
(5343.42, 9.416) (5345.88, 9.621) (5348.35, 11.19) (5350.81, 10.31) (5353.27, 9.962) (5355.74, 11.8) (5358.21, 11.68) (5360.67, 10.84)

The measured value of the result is -0.2 Angstrom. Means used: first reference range 10.2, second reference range 9.92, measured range 10.1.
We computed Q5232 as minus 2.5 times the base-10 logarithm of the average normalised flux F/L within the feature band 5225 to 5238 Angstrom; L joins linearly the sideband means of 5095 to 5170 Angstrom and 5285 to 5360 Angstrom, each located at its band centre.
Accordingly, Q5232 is 0.00 mag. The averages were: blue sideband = 8.59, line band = 9.45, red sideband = 10.2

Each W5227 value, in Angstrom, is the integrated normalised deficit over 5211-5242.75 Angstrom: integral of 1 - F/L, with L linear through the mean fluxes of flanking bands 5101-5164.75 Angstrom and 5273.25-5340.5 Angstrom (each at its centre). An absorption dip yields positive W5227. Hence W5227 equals -0.2 Angstrom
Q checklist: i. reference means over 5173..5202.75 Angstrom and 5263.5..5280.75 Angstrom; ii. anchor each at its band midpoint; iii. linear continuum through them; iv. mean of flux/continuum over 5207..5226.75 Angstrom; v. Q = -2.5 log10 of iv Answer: -0.073 mag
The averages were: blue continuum 8.34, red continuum 8.81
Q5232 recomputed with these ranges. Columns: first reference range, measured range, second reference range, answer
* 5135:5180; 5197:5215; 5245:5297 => 0.06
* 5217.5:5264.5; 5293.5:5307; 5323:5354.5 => -0.09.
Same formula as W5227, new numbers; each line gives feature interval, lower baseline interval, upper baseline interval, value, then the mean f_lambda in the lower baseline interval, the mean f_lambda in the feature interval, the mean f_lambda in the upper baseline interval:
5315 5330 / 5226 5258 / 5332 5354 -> 0.6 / 9.56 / 9.51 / 10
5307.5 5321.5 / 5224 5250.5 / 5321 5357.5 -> -0.9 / 9.6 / 10.4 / 9.88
